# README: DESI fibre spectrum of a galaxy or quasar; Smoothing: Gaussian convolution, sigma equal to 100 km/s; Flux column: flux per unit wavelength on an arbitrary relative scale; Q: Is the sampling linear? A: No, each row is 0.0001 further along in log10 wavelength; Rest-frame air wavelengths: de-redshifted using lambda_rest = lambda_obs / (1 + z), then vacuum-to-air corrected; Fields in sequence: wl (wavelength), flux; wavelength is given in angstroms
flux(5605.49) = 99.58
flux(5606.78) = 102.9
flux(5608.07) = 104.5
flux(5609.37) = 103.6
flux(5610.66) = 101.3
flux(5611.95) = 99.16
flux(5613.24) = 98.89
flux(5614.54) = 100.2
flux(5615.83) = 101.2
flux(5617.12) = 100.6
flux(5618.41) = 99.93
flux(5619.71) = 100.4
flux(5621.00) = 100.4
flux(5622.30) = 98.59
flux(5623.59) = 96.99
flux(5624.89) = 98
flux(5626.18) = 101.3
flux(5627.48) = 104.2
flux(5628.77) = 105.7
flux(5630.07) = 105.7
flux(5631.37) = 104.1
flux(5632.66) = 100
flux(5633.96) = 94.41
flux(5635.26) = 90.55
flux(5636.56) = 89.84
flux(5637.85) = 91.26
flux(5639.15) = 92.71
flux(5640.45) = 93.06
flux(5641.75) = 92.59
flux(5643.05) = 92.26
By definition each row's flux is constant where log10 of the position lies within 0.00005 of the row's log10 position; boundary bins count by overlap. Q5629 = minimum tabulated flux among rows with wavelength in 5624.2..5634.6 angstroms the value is 94.41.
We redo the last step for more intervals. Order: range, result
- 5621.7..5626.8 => 96.99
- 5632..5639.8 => 89.84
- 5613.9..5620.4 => 99.93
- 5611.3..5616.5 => 98.89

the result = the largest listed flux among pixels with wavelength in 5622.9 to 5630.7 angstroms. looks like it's 105.7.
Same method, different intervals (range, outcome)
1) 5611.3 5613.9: 99.16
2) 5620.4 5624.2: 100.4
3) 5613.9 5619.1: 101.2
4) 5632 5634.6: 100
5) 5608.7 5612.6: 103.6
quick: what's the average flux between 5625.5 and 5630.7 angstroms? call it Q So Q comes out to 104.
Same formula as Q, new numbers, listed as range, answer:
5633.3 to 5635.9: 92.3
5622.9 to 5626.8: 98.9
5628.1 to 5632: 105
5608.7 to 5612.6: 101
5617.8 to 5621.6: 100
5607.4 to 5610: 104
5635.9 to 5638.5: 90.7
